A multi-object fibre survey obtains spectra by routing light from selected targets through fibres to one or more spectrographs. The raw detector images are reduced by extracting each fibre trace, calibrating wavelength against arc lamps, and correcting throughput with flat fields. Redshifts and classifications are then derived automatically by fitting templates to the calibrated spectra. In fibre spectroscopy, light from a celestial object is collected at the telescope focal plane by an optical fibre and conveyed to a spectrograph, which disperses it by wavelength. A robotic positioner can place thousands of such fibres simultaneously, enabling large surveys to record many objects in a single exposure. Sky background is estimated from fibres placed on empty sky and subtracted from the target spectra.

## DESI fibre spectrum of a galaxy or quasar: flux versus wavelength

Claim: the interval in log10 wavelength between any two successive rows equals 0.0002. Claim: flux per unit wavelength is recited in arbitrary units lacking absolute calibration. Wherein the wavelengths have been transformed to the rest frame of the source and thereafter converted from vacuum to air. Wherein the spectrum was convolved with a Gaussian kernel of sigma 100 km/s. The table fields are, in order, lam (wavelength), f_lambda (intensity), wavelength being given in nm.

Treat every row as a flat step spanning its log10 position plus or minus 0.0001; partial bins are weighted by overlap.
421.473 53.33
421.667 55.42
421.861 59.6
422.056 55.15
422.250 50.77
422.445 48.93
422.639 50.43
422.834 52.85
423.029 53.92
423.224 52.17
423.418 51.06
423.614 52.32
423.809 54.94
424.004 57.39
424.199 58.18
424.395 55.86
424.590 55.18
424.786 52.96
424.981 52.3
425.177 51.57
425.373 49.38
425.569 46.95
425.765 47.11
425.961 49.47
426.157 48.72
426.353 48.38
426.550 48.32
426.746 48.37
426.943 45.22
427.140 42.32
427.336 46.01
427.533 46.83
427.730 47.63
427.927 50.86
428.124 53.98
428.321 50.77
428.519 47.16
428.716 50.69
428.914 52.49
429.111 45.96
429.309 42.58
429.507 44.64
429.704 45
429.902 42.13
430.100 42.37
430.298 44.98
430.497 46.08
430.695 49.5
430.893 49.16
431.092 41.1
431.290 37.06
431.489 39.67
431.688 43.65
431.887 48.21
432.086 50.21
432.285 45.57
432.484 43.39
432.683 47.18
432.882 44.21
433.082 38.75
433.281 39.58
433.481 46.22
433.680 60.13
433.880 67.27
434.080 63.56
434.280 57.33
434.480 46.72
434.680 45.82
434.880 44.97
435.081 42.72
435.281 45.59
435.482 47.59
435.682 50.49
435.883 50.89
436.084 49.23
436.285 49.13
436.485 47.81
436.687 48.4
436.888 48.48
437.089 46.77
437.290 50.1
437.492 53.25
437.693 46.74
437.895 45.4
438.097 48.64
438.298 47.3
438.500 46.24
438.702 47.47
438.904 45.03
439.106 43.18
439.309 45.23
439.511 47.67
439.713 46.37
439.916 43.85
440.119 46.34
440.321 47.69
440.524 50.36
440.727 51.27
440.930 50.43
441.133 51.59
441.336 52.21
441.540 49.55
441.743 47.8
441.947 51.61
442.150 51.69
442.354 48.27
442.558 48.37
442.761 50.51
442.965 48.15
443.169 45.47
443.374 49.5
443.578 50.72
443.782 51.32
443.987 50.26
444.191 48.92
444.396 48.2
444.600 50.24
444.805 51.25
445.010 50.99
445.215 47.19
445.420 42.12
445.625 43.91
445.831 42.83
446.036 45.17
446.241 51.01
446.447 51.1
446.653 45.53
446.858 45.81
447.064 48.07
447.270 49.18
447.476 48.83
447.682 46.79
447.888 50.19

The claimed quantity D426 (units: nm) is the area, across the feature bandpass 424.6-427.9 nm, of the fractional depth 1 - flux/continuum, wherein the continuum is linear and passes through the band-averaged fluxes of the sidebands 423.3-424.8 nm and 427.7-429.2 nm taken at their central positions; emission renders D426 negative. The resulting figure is 0.25 nm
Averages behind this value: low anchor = 54.8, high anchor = 50.1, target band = 48.5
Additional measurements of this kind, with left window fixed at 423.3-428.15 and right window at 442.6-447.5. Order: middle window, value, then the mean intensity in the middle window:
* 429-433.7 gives 0.48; 44.7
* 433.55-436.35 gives -0.12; 51.5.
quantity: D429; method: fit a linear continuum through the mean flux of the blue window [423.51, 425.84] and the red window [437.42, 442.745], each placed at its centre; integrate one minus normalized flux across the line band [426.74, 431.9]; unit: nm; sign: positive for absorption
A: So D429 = 0.55 nm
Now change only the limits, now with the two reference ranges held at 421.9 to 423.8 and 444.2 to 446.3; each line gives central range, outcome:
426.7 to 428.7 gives 0.12 nm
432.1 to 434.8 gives 0.01 nm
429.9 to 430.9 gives 0.10 nm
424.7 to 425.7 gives 0.03 nm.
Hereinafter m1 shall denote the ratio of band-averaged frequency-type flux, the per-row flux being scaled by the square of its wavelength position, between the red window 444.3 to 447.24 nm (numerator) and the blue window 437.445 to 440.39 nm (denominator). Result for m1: 1.05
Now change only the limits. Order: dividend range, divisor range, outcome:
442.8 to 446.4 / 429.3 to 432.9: 1.15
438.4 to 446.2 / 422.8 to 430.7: 1.05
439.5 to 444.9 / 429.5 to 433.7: 1.16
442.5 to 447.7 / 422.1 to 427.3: 1.04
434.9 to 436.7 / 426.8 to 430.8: 1.05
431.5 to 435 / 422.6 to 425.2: 0.95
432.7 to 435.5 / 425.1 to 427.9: 1.07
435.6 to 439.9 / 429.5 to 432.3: 1.10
